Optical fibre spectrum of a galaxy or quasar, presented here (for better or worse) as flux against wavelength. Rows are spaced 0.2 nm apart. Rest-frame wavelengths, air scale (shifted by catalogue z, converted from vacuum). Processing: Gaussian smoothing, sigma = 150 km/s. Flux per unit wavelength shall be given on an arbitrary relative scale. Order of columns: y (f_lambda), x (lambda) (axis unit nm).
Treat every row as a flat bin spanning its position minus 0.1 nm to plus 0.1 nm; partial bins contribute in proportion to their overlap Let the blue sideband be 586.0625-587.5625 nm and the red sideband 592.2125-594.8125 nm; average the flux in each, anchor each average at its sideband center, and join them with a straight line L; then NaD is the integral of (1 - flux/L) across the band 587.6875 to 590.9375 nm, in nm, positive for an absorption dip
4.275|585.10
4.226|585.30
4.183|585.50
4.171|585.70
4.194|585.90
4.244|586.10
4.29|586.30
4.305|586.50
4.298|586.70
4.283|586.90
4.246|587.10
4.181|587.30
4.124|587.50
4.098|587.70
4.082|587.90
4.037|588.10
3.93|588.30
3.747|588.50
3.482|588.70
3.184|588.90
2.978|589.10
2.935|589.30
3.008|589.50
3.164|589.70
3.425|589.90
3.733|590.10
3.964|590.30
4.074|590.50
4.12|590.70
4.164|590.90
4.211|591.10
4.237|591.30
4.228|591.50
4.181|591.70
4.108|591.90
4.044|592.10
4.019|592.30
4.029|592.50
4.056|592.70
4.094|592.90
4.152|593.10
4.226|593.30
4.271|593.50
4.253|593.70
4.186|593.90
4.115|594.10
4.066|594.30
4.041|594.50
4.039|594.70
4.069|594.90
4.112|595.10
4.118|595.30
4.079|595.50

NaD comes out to 0.440 nm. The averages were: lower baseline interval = 4.25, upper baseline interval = 4.12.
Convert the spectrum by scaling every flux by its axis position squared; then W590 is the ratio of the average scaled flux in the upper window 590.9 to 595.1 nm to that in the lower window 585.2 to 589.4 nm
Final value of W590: 1.06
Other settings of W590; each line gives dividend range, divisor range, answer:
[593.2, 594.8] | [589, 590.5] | 1.25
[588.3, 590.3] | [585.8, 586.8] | 0.80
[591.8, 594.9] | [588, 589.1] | 1.16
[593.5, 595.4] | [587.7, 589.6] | 1.19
